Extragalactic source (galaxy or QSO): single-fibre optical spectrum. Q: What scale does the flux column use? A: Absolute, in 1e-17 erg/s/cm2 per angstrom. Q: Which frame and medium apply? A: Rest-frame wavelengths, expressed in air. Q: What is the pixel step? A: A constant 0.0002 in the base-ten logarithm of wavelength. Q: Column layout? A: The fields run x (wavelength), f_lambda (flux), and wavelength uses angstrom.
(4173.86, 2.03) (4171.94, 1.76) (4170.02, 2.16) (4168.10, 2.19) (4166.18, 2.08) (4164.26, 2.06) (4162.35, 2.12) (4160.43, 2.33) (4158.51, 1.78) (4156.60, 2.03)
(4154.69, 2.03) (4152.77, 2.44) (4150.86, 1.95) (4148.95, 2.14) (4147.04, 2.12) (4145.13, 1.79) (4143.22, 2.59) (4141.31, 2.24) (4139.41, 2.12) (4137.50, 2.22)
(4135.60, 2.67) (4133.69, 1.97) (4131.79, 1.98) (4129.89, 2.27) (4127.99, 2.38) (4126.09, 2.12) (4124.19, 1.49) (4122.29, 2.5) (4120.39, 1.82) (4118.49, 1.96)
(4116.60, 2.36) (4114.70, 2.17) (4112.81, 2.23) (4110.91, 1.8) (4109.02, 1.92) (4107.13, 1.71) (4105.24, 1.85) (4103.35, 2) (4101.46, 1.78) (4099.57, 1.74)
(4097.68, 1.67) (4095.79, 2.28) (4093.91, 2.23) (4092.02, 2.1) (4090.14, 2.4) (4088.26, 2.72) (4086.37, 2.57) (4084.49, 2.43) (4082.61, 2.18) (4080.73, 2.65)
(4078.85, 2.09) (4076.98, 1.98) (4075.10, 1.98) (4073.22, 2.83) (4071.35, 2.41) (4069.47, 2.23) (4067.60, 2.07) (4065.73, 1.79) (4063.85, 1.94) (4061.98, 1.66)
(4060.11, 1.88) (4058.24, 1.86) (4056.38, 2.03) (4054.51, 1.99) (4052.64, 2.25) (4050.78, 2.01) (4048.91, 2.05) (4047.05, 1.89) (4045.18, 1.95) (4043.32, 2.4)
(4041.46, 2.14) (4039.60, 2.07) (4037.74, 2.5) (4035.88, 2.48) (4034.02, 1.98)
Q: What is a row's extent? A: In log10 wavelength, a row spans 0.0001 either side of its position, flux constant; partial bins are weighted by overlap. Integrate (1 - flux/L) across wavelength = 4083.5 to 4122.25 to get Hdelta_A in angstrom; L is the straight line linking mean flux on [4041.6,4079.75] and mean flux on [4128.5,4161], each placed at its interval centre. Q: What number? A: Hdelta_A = 0.3 angstrom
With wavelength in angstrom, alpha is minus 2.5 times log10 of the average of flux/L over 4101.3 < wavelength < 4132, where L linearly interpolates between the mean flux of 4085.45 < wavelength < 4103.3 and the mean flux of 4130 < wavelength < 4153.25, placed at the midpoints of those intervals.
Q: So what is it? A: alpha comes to 0.07 mag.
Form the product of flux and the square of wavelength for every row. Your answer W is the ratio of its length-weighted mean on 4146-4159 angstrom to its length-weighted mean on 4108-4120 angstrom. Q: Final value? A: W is 1.03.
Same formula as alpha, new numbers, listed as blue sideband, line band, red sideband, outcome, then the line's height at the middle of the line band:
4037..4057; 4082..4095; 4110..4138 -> -0.12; 2.12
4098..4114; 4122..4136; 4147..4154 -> -0.06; 2.02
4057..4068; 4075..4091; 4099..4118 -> -0.23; 1.91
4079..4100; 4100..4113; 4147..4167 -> 0.19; 2.23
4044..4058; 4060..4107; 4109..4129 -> -0.05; 2.05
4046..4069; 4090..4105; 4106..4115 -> -0.02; 1.95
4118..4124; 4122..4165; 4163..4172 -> -0.05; 2.05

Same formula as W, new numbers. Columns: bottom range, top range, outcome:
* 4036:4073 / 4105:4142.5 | 1.04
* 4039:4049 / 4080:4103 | 1.09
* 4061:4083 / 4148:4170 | 1.02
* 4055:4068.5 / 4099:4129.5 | 1.08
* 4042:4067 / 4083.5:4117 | 1.09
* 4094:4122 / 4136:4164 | 1.11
